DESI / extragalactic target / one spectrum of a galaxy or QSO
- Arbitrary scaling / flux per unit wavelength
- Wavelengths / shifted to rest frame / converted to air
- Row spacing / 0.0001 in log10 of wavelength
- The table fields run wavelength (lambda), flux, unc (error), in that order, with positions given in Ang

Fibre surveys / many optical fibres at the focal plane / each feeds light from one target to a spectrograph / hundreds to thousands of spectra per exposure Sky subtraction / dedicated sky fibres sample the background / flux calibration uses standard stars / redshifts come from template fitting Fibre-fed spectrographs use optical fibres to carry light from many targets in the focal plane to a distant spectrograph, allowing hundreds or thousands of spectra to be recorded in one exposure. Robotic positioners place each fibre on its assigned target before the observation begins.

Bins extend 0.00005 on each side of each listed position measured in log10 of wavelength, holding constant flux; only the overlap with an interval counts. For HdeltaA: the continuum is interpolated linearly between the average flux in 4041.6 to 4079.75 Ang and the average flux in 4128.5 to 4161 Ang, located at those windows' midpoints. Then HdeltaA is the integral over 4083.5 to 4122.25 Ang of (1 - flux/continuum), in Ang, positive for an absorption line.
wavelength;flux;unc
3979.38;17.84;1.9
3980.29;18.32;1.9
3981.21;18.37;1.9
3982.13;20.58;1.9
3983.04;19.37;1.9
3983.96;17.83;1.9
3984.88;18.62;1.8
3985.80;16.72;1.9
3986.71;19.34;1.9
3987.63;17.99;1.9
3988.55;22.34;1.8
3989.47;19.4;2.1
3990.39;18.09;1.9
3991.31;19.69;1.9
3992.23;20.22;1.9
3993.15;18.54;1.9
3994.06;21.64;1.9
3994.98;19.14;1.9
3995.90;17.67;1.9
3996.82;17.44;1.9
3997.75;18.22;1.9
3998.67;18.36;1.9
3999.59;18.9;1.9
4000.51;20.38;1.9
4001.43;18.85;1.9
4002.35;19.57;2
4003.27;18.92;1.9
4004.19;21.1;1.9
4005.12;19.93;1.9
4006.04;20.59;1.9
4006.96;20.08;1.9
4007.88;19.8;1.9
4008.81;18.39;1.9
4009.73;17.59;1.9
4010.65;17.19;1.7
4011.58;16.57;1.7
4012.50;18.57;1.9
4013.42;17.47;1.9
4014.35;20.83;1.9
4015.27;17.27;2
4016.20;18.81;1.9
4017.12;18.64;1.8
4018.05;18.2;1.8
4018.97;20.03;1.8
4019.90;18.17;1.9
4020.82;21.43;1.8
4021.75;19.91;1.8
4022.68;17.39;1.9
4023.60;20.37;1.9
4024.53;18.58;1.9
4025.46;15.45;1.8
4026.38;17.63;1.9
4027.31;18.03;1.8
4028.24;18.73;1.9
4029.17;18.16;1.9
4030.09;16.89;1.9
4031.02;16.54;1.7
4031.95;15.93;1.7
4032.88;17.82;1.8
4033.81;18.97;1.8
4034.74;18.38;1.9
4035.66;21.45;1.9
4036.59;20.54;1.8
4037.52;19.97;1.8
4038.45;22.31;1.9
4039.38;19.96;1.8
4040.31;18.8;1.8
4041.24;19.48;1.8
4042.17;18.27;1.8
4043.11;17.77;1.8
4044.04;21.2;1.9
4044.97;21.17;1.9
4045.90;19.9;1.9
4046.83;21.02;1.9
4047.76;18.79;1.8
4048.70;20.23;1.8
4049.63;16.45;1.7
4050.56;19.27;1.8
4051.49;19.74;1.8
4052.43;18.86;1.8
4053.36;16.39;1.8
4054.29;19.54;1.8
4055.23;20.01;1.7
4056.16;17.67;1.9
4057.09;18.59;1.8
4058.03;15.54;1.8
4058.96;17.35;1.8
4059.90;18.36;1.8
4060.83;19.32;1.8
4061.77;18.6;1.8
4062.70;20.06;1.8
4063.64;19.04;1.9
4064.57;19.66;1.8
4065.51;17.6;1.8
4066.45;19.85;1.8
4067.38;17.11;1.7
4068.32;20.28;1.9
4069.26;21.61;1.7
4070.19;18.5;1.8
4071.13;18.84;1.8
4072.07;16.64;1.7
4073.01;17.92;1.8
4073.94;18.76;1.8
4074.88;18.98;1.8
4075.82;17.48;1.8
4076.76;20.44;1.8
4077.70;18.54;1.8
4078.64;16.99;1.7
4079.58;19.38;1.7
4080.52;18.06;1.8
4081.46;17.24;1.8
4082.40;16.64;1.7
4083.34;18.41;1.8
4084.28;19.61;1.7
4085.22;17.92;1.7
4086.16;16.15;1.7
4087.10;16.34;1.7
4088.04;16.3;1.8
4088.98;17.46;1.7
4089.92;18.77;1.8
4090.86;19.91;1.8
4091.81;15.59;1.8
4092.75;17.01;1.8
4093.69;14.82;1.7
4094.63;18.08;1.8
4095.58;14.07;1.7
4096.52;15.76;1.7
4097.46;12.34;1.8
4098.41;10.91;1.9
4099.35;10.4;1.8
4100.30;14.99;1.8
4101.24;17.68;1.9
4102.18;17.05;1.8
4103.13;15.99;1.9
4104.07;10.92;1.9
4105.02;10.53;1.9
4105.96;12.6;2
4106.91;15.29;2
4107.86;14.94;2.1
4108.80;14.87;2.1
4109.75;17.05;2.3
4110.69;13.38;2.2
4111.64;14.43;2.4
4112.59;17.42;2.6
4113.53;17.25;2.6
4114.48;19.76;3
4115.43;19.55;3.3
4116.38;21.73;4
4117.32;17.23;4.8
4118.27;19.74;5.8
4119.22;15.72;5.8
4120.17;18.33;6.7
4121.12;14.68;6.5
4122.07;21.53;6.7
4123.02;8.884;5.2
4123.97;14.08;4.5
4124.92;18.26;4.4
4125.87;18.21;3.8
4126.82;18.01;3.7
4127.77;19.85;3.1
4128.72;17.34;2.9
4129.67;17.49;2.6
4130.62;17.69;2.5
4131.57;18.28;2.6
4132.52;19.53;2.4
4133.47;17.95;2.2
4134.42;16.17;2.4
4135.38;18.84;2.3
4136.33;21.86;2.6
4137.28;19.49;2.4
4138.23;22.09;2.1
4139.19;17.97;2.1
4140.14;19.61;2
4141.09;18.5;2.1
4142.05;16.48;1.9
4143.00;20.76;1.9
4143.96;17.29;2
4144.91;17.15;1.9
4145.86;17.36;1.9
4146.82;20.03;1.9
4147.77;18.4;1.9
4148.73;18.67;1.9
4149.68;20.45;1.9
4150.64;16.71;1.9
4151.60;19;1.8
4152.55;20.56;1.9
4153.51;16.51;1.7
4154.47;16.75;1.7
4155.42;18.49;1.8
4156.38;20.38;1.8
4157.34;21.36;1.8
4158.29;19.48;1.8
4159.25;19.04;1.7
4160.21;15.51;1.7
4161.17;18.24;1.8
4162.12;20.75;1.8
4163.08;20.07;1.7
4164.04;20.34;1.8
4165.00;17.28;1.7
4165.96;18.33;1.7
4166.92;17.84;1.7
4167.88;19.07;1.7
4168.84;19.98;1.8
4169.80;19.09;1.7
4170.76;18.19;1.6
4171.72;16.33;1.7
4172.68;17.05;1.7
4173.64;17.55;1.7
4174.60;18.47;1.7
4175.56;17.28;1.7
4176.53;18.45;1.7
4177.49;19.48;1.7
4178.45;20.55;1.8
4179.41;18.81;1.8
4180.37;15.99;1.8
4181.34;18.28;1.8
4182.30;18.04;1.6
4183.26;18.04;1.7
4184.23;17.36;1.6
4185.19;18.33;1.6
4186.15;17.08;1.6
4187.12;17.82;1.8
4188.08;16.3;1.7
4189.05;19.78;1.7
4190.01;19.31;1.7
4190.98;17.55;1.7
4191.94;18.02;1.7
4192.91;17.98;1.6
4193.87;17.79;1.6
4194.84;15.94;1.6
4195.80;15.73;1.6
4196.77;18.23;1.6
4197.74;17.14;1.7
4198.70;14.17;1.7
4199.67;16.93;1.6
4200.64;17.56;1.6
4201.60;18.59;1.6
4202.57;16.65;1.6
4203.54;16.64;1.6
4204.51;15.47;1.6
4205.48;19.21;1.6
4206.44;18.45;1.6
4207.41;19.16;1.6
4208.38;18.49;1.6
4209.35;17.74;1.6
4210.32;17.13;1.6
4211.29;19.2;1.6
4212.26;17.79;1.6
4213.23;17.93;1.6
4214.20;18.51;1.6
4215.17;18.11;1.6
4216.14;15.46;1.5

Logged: 5.27 Ang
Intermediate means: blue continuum 18.8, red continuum 18.6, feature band 16.2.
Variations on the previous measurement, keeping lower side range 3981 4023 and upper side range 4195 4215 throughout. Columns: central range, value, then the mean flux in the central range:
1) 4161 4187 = -0.91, 18.4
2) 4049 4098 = 1.42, 18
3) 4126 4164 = -1.64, 18.7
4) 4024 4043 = 0.19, 18.6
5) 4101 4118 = 2.07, 16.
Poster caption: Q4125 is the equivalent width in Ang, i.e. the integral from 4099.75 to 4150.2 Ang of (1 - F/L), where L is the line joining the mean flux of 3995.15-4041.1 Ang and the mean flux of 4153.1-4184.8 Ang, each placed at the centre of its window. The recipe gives 3.27 Ang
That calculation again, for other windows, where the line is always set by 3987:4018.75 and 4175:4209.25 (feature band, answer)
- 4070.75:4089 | 0.6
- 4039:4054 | -0.4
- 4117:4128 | 0.7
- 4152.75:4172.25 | -0.8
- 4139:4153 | -0.4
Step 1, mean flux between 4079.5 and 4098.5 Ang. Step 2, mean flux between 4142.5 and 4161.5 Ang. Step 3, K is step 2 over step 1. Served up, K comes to 1.11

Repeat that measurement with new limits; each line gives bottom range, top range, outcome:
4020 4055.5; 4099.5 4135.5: 0.87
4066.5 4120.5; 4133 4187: 1.10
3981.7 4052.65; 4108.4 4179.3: 0.96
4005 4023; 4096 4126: 0.83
